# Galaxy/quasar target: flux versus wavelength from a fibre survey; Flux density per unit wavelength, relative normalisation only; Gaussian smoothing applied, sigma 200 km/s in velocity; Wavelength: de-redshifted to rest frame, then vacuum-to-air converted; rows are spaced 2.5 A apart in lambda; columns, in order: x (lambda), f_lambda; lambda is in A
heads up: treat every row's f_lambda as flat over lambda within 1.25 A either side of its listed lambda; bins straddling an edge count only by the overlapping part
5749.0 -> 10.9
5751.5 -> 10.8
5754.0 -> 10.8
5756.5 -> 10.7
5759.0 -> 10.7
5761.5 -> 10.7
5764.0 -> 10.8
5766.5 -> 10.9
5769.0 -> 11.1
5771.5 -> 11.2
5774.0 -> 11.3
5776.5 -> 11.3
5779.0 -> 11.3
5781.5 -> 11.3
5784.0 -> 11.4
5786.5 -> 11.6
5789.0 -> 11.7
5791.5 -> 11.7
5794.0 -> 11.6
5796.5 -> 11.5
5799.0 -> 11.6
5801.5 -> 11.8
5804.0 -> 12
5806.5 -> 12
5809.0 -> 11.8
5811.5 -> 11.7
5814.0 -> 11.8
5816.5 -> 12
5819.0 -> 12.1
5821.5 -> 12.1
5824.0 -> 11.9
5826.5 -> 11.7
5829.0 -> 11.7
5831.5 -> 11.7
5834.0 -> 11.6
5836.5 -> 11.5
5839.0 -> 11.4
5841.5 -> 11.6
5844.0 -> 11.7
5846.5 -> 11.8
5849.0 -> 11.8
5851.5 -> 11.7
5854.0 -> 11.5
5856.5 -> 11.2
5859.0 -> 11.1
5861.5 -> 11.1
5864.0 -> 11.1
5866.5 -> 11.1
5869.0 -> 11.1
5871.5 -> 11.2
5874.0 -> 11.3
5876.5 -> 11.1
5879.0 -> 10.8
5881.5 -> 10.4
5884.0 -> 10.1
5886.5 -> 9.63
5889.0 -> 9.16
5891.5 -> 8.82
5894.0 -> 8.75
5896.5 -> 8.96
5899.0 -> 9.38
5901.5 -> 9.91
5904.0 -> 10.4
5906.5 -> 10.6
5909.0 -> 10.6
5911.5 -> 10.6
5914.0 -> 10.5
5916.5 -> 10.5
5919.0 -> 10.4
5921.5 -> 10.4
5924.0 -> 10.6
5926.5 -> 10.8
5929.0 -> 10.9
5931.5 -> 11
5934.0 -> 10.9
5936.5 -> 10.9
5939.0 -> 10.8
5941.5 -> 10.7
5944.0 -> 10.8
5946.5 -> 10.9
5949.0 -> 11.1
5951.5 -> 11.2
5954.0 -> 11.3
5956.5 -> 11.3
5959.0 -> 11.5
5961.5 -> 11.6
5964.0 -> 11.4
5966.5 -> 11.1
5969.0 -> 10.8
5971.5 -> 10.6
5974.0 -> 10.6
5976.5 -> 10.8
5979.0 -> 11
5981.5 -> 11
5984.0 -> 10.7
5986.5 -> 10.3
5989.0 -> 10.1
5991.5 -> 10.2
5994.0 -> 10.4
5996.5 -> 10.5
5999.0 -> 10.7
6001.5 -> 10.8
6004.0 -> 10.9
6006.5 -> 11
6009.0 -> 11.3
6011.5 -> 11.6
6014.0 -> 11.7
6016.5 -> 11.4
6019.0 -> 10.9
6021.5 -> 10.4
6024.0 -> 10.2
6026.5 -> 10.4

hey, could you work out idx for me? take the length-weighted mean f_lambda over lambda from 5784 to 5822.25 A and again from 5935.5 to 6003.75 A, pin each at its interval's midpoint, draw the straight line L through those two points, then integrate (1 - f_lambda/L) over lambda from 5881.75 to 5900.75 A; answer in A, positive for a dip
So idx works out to 3.3 A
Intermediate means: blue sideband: 11.8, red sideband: 10.9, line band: 9.33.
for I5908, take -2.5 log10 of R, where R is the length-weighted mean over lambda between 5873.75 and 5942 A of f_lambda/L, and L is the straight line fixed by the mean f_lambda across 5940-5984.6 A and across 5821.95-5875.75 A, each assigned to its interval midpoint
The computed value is 0.09 mag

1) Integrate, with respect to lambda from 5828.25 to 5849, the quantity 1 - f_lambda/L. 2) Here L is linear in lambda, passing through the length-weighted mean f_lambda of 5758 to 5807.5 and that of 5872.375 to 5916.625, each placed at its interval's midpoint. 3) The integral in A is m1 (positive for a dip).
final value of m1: -1.8 A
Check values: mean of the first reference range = 11.4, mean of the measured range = 11.6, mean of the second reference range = 10.1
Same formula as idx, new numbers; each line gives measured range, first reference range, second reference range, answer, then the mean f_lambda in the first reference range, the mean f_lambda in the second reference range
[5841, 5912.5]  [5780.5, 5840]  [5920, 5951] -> 4.0 A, 11.7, 10.8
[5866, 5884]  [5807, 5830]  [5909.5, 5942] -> 0.5 A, 11.9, 10.7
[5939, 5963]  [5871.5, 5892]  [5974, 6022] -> -1.2 A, 10.3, 10.8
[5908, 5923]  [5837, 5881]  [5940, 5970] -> 1.0 A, 11.3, 11.1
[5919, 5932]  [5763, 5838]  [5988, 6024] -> 0.5 A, 11.6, 10.8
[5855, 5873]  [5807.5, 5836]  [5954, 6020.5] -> 0.7 A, 11.8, 10.9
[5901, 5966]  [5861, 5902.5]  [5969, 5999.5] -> -2.8 A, 10.2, 10.6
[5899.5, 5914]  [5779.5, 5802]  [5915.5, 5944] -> 0.6 A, 11.6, 10.7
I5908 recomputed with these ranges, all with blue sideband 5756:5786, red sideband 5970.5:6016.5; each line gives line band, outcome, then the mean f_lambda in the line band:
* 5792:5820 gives -0.07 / 11.8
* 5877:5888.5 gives 0.07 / 10.2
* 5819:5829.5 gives -0.08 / 11.9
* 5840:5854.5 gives -0.07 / 11.7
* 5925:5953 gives 0.00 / 10.9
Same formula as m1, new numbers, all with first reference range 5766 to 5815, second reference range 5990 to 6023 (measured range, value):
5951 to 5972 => -0.36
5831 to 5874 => -0.23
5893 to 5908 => 2.02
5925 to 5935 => 0.21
